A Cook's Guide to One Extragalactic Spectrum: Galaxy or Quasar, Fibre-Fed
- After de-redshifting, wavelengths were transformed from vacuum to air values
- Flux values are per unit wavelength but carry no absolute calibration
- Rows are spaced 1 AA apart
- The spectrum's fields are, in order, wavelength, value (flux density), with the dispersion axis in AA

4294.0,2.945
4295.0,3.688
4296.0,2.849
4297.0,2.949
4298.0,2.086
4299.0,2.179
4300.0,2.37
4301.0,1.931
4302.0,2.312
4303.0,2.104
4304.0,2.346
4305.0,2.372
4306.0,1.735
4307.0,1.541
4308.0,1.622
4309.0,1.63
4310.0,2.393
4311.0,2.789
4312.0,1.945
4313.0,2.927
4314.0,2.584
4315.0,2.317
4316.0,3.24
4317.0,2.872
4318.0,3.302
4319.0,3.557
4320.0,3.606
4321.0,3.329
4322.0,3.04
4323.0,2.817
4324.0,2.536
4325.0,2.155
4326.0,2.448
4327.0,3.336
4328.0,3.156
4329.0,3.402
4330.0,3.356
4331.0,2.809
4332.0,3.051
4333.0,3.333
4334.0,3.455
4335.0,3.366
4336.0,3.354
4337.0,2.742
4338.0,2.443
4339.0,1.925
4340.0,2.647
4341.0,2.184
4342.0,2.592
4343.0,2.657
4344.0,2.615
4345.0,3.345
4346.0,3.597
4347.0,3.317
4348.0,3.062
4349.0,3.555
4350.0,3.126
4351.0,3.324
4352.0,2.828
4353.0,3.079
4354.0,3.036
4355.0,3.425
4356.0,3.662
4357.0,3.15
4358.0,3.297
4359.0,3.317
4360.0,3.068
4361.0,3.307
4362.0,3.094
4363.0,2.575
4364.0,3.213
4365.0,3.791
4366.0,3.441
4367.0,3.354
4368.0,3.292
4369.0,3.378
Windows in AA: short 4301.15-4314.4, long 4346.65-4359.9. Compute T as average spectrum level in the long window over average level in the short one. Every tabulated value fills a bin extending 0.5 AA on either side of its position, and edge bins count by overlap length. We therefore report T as 1.49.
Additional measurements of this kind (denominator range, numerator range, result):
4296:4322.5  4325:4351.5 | 1.19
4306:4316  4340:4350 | 1.34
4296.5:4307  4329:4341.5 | 1.32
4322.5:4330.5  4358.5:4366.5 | 1.11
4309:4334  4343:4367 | 1.10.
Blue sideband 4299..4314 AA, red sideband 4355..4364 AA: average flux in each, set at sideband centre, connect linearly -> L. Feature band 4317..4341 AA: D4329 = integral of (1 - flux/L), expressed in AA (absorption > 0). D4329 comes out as -3.7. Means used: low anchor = 2.16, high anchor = 3.2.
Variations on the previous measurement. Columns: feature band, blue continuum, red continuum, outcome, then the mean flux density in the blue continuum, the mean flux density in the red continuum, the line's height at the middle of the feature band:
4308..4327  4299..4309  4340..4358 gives -3.15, 2.02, 3.08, 2.34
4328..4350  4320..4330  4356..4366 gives 0.54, 2.97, 3.24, 3.07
